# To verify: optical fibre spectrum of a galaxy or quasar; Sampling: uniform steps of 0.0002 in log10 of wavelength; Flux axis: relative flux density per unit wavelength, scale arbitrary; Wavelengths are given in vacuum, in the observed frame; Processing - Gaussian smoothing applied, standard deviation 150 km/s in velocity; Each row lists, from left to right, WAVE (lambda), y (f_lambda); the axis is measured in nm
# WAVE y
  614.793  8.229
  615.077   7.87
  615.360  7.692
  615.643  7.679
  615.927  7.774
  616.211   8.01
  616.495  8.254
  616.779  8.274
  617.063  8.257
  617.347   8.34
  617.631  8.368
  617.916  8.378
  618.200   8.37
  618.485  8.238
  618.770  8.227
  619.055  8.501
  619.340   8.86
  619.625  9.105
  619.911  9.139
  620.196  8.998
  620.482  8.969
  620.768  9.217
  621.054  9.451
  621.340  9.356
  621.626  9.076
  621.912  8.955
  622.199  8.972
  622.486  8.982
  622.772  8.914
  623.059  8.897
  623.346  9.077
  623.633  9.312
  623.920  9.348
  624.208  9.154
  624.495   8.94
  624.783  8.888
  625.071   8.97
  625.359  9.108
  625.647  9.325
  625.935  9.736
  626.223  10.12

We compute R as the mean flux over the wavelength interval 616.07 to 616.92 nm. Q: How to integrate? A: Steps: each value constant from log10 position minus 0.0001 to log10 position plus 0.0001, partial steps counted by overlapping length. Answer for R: 8.18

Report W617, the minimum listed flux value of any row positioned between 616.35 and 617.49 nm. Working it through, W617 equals 8.254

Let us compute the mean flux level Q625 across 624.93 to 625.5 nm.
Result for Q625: 9.04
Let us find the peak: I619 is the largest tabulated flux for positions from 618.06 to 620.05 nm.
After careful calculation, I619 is 9.139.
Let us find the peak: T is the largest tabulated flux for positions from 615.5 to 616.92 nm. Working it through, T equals 8.274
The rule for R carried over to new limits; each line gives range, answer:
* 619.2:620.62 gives 9.01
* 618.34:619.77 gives 8.58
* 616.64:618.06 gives 8.33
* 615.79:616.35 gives 7.89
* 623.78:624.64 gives 9.14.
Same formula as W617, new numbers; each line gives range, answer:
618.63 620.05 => 8.227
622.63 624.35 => 8.897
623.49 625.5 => 8.888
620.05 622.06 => 8.955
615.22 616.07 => 7.679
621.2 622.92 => 8.914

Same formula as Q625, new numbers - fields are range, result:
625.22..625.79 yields 9.22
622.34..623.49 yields 8.97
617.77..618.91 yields 8.3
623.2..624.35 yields 9.22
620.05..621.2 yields 9.16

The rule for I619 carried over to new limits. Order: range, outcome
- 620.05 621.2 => 9.451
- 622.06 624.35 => 9.348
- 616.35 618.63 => 8.378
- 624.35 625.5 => 9.108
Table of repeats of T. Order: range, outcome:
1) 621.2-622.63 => 9.356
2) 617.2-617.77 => 8.368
